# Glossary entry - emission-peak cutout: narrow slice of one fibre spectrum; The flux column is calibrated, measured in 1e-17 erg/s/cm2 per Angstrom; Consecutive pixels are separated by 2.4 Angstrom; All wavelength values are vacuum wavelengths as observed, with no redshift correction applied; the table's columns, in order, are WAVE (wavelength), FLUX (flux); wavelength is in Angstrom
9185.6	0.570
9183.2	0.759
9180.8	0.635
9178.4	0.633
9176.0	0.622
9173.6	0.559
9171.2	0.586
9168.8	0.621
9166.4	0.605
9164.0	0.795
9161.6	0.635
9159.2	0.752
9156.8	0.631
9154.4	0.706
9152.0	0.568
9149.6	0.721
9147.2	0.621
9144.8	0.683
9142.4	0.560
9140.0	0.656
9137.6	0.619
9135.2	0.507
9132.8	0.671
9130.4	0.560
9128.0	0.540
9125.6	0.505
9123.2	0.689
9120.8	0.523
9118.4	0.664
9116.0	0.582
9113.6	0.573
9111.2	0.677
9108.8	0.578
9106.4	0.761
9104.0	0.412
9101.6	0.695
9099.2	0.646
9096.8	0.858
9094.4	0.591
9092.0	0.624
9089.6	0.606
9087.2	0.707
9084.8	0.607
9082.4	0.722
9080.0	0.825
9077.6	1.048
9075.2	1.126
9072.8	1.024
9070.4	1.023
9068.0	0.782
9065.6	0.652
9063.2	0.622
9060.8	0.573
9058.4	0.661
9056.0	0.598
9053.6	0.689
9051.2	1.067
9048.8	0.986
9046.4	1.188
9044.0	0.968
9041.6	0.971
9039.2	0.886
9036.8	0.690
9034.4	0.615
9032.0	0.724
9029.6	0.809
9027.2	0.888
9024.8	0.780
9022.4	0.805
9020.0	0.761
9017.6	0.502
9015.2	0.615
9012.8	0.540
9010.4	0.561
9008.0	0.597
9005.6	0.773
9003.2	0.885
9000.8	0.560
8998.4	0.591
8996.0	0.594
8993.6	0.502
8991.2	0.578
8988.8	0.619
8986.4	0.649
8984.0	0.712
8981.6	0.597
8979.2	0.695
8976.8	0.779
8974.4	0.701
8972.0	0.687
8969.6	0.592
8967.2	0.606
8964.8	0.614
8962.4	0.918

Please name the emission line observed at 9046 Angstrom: H-alpha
